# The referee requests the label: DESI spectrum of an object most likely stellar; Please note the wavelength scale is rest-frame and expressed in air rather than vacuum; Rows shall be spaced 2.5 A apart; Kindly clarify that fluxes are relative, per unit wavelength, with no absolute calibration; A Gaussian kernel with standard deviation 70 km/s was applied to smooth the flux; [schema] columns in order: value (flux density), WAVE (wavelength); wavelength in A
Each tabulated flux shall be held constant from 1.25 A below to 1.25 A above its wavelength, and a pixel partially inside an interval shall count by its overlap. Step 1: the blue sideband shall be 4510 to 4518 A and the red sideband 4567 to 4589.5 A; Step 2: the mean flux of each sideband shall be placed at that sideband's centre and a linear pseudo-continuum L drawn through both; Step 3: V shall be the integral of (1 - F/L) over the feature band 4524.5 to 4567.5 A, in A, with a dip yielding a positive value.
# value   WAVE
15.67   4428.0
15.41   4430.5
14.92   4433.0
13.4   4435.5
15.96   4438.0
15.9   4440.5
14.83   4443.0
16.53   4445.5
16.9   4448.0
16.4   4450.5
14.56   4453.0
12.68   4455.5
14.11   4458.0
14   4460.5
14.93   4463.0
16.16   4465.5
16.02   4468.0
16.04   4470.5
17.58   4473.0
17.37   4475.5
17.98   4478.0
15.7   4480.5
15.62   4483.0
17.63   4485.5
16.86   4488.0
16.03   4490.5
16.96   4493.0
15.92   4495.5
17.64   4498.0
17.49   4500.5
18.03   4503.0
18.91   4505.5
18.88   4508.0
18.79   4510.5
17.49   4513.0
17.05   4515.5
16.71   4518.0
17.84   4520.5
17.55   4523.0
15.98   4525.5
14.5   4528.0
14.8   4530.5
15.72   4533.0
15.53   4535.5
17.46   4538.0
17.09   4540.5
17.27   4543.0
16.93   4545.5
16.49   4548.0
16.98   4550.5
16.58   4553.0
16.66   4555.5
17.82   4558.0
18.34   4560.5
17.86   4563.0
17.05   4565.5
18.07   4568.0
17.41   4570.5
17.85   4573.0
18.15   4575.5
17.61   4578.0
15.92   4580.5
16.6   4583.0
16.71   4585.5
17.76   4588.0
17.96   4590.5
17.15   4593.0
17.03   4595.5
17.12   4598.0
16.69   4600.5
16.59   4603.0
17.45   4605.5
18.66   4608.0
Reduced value 1.84 A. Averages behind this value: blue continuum 17.5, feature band 16.7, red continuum 17.3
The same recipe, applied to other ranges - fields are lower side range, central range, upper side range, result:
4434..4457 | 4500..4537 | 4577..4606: -2.0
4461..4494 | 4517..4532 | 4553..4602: 0.6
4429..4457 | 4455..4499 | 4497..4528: 0.7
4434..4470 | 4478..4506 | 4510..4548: -1.8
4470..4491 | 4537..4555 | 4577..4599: 0.0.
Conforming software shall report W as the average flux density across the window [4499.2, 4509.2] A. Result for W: 18.3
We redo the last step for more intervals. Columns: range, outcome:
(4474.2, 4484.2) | 16.7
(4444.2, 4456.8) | 15.4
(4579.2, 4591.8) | 17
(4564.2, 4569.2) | 17.6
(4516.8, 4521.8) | 17.3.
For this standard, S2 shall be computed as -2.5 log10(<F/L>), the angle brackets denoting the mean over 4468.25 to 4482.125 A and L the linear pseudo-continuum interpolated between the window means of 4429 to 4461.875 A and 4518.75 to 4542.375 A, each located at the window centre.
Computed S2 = -0.09 mag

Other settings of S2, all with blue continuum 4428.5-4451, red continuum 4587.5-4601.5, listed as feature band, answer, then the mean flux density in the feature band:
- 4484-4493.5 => -0.05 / 16.8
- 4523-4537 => 0.07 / 15.5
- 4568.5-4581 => -0.03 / 17.5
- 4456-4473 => 0.04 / 15.3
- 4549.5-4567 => -0.03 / 17.3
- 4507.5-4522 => -0.09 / 17.7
